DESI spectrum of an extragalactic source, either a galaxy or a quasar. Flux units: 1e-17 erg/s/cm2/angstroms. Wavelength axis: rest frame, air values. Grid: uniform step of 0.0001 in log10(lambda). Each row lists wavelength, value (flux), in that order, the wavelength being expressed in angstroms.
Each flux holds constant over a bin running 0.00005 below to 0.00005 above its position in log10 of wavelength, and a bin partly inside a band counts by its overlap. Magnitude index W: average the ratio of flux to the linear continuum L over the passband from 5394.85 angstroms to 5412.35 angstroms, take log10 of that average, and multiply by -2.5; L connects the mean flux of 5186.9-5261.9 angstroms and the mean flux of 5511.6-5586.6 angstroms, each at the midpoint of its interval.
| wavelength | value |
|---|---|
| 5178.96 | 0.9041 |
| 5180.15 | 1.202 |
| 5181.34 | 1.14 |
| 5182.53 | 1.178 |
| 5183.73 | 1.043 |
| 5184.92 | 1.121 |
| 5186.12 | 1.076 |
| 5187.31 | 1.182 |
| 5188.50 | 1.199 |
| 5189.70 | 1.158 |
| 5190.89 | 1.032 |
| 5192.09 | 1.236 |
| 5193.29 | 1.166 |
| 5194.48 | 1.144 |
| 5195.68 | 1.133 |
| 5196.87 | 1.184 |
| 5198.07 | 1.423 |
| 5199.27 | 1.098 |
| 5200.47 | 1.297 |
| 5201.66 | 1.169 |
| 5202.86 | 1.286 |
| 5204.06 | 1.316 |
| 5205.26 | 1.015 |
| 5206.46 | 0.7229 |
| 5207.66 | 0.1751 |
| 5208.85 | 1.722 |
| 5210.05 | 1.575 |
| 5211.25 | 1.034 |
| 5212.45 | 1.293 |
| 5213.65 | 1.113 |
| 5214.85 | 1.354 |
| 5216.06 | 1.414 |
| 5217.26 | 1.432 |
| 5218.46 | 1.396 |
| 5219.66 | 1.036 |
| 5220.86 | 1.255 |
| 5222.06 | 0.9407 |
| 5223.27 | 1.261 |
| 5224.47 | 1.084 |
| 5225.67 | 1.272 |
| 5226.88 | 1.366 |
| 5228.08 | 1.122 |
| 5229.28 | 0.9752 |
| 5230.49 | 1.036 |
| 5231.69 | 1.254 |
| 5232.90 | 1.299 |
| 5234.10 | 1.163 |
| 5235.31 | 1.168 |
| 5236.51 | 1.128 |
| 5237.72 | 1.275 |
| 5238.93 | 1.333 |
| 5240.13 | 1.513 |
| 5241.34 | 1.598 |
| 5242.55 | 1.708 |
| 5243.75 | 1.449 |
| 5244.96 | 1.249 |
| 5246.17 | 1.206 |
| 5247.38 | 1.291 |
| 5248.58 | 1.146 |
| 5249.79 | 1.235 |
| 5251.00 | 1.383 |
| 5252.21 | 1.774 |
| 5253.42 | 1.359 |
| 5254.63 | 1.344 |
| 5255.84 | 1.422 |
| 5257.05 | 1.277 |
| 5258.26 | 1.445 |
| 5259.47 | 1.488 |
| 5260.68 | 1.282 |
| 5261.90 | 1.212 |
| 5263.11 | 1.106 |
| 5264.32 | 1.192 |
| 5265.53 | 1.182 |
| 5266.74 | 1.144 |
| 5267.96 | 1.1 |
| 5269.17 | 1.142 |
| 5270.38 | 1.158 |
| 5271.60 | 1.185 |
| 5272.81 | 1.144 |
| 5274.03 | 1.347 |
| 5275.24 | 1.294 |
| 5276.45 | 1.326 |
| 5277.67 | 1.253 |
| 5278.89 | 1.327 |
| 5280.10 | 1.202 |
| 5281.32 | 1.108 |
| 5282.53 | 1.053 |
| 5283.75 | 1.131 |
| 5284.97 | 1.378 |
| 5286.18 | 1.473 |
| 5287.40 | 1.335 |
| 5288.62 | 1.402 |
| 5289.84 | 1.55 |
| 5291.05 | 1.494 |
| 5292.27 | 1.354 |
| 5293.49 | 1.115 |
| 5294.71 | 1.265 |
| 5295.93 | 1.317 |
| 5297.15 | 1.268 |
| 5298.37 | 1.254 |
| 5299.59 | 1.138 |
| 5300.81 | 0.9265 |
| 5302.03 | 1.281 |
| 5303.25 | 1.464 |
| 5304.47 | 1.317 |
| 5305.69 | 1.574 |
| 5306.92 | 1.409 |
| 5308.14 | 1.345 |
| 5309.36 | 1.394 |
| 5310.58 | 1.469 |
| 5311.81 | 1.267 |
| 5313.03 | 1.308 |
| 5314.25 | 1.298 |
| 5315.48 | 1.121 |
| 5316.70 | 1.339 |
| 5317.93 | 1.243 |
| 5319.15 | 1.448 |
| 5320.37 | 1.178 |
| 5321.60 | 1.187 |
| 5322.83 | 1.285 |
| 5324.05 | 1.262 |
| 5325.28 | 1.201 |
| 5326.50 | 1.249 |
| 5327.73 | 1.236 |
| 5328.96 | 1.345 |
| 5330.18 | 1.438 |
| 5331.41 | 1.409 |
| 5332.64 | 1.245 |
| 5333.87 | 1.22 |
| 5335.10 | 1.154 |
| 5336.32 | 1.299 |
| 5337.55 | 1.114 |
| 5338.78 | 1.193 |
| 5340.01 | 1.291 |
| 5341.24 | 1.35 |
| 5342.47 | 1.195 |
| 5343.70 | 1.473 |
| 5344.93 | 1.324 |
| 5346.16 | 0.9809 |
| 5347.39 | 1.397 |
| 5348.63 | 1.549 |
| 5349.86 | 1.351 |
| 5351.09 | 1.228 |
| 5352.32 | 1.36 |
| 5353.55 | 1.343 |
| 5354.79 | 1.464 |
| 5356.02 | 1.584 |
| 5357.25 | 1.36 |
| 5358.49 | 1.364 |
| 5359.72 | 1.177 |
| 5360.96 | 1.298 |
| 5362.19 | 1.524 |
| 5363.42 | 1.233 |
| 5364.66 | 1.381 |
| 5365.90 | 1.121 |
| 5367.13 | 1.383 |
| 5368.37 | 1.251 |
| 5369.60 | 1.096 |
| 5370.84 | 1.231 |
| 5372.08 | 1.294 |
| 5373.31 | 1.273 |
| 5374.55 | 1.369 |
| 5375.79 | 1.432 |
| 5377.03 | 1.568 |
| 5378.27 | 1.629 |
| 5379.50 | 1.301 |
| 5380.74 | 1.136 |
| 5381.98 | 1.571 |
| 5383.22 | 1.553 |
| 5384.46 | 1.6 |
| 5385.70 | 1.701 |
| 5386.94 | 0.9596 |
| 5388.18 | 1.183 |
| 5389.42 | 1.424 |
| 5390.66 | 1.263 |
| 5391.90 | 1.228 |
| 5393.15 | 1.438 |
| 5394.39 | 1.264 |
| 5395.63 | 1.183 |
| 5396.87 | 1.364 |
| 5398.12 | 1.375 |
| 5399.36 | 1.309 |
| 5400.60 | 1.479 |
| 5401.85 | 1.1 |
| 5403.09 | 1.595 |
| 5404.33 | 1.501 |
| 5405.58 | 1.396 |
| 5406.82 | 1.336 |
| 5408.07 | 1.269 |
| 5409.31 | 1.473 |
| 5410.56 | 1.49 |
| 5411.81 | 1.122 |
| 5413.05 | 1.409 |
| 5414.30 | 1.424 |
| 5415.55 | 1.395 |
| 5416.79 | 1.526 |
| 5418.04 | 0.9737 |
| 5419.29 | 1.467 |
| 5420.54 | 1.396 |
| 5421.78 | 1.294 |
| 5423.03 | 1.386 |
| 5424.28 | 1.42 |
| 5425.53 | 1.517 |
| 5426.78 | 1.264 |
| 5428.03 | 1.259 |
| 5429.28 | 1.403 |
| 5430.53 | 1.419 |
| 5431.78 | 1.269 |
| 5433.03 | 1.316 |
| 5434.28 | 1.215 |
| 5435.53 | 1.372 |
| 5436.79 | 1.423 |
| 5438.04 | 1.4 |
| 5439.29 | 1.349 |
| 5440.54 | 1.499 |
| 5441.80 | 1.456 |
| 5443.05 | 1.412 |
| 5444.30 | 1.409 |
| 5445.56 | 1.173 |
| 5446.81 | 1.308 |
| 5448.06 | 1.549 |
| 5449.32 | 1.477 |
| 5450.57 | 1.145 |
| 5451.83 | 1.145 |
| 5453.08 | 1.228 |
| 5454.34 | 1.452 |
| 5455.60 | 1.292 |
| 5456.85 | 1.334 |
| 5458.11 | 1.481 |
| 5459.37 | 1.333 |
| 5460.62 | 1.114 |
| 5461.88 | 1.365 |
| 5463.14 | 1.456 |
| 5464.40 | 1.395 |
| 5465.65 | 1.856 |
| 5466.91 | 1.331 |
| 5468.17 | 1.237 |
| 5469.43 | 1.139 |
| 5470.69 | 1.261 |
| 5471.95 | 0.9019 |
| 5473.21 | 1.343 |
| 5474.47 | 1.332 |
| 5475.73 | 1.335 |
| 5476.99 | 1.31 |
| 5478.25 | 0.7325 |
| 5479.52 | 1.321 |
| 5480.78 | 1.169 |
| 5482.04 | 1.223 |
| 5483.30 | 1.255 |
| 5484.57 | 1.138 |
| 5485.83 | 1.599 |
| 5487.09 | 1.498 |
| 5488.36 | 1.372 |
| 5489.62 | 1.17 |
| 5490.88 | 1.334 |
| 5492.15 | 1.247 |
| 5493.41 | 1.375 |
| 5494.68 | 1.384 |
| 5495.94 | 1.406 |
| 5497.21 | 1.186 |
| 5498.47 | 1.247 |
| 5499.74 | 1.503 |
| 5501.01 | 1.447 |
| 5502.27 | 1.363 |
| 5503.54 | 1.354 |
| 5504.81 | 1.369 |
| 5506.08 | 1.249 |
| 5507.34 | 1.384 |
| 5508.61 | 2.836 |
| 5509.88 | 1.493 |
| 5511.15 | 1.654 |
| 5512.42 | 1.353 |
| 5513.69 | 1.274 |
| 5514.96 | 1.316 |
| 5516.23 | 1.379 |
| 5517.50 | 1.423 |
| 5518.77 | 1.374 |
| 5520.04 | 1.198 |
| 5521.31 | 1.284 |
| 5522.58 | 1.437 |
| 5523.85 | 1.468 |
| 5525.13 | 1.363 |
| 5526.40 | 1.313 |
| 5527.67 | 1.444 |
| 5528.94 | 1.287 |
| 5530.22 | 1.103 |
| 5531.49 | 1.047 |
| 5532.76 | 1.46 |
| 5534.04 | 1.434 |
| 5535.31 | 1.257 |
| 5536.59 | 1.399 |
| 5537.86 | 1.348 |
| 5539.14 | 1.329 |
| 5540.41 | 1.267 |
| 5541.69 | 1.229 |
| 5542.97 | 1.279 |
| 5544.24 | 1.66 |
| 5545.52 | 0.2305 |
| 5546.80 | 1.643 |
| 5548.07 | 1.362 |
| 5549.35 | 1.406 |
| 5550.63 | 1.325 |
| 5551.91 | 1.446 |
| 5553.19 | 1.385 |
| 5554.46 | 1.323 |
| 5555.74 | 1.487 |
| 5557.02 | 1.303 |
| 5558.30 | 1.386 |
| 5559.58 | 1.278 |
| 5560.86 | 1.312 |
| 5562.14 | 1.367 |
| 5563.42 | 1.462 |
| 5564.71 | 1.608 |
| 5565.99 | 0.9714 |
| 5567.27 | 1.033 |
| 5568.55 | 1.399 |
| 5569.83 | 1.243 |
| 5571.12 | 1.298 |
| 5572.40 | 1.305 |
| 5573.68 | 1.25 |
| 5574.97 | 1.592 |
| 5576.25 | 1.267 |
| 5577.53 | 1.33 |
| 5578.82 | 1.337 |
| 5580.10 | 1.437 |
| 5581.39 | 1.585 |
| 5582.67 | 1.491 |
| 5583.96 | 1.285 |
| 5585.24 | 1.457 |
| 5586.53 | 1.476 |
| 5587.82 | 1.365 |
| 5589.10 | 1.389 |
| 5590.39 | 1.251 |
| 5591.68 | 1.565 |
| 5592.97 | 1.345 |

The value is -0.05 mag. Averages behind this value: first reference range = 1.25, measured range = 1.36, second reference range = 1.34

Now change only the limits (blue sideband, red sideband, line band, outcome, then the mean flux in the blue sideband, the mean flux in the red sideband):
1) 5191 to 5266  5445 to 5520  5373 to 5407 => -0.05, 1.25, 1.35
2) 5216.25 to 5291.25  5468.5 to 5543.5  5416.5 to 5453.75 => -0.02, 1.28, 1.34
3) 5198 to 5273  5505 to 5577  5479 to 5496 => 0.02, 1.25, 1.36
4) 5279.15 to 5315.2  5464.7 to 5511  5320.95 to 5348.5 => 0.04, 1.31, 1.36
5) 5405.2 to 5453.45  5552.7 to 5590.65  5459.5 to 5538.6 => 0.01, 1.35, 1.36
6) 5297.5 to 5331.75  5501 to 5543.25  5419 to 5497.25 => 0.03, 1.3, 1.39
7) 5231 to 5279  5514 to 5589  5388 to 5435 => -0.02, 1.3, 1.34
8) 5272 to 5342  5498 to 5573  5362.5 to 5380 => -0.02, 1.29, 1.36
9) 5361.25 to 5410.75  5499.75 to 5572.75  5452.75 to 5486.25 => 0.05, 1.36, 1.36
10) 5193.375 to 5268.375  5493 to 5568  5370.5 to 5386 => -0.10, 1.25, 1.36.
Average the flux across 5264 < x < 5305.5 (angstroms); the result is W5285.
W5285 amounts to 1.26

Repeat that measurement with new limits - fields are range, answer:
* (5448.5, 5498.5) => 1.3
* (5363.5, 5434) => 1.35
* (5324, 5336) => 1.28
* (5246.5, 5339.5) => 1.28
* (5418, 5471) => 1.35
